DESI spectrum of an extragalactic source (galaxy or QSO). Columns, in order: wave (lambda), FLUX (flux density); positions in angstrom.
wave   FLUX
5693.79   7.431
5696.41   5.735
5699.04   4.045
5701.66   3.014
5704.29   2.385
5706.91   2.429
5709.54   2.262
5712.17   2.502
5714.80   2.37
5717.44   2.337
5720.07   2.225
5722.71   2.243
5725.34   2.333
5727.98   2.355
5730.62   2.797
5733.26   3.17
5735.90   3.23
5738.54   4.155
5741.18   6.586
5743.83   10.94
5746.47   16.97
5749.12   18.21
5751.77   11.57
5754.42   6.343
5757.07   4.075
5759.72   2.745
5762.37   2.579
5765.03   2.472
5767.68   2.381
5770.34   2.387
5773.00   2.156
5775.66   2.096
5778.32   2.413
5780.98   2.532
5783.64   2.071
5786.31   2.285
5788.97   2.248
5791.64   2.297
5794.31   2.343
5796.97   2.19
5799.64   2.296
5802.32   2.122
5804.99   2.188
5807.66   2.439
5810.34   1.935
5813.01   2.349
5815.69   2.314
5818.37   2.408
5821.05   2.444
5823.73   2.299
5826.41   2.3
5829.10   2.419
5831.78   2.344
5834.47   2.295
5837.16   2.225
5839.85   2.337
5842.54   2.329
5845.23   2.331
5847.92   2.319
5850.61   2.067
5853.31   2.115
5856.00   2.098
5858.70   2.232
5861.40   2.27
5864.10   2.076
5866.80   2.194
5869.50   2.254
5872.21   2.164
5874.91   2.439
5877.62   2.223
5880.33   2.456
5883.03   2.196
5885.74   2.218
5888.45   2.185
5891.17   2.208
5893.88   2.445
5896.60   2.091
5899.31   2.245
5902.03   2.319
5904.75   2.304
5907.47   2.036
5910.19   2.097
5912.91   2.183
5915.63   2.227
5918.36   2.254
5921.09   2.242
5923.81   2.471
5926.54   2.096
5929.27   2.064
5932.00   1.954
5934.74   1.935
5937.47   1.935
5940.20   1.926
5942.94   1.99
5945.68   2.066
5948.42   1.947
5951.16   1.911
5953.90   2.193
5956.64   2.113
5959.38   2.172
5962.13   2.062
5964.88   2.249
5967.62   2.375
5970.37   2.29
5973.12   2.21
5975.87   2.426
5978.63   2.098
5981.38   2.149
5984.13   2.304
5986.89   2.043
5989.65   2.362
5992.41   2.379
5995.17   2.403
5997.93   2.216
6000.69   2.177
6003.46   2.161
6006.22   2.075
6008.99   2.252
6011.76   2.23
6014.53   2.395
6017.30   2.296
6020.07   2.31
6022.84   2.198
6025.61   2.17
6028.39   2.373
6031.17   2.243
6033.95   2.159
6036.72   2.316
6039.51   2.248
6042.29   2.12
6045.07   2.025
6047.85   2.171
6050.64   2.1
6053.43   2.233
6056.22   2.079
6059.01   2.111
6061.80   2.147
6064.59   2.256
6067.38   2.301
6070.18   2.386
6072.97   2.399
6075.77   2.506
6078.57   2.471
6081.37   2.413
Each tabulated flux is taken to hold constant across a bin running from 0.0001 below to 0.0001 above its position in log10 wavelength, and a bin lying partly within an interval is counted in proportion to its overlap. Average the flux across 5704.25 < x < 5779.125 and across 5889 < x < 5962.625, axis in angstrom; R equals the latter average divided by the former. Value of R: 0.5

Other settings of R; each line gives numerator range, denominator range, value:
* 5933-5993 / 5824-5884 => 0.95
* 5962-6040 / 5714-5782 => 0.47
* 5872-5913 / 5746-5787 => 0.45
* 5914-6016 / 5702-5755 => 0.41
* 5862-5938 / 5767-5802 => 0.97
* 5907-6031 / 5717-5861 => 0.63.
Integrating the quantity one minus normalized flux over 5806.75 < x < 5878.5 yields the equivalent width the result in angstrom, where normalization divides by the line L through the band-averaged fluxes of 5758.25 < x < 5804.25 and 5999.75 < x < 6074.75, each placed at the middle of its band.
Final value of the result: 1.3 angstrom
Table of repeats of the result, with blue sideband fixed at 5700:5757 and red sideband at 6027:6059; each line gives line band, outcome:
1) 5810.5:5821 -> 4.9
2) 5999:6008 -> 1.5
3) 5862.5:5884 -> 8.9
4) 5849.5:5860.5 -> 5.1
